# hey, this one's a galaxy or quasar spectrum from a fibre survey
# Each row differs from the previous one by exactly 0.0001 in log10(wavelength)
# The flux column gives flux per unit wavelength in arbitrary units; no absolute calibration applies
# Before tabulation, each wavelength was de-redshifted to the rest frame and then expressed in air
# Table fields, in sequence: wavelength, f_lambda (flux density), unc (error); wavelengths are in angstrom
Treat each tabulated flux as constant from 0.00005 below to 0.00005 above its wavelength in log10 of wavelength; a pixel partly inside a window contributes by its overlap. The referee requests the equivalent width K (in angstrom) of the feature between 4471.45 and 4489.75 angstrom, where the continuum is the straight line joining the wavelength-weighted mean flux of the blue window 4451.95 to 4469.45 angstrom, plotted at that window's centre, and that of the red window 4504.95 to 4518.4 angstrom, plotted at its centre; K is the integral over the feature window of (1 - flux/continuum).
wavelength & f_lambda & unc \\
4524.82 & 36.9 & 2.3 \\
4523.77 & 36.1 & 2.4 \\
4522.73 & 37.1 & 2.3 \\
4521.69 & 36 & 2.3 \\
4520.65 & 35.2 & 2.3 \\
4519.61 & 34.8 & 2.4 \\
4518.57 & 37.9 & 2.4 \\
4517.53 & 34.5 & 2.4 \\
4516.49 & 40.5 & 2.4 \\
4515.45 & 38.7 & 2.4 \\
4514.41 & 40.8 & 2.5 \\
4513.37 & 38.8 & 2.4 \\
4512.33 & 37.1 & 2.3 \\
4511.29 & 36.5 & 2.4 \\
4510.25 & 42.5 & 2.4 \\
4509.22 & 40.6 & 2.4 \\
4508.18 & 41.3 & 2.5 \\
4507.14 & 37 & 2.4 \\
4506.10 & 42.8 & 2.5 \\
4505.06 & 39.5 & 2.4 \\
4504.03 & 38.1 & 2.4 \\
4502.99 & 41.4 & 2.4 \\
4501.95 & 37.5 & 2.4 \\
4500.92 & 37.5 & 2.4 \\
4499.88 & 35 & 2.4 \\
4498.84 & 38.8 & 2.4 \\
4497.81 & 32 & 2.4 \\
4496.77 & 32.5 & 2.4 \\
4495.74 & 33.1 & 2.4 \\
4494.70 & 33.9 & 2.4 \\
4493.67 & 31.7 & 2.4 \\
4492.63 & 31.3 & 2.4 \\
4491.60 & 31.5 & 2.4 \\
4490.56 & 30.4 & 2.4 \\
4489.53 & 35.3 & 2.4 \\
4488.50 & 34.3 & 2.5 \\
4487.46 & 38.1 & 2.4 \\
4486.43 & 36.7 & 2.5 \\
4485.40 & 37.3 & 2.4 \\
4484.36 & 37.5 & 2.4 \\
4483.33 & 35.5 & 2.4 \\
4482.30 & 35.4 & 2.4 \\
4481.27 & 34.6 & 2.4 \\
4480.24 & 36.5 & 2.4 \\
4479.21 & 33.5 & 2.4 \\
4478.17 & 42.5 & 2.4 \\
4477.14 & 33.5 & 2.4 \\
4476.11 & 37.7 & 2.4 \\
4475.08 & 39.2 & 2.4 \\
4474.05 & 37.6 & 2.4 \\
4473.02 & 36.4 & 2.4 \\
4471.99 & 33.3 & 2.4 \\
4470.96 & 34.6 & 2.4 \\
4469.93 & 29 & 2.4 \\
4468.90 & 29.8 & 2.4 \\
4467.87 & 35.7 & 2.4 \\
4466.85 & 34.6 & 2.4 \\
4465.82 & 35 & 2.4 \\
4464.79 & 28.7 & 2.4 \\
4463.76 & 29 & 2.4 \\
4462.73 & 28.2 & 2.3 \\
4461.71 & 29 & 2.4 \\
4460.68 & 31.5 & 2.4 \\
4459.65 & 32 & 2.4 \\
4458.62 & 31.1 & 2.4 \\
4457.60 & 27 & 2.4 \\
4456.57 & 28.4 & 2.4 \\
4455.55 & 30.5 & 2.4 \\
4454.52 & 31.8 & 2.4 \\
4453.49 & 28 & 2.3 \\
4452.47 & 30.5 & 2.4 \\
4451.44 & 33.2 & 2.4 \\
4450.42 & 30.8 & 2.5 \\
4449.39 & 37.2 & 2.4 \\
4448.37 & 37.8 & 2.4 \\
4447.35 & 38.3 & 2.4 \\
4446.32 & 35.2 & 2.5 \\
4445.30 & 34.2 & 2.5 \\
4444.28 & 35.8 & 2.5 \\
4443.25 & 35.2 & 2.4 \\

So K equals -1.3 angstrom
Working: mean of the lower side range 30.6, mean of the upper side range 39.2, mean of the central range 36.4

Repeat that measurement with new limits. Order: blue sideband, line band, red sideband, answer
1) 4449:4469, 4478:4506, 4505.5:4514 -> 0.7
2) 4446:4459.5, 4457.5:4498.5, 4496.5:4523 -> 1.2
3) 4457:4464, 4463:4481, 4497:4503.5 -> -1.5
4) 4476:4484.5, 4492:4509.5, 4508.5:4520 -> 0.5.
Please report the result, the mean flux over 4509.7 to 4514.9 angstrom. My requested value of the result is 39.2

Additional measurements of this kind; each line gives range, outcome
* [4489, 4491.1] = 32.9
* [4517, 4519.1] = 36.2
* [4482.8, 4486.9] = 36.7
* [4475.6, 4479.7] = 36.8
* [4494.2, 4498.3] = 32.8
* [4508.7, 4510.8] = 41.6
